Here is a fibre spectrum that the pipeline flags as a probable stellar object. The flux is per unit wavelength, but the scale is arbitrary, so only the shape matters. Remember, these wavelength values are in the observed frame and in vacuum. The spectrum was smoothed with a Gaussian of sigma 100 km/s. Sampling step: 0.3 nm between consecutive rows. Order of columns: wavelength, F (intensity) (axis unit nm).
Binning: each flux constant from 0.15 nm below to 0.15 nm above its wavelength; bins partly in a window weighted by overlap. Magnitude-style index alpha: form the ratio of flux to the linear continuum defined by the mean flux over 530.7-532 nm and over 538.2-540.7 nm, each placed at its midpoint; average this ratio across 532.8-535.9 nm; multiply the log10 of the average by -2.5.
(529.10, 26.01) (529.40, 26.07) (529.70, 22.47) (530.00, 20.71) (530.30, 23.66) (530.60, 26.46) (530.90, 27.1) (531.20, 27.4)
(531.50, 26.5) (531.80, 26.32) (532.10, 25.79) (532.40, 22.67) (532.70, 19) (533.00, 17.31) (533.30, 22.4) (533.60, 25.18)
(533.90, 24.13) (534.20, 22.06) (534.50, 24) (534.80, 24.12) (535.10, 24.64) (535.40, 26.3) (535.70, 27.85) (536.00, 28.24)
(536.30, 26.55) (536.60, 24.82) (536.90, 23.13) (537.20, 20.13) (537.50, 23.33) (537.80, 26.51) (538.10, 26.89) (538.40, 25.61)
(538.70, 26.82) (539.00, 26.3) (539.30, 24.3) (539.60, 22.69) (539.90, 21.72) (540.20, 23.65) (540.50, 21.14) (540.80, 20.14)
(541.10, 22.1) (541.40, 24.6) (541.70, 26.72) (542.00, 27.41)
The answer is 0.084 mag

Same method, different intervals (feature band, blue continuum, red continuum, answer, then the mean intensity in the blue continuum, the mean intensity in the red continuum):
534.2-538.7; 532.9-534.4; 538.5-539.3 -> -0.03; 22.4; 26.1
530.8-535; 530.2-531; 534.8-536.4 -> 0.10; 25.8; 26.5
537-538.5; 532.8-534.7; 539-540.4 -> -0.06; 22.5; 23.4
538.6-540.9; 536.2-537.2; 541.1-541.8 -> 0.05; 24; 24.8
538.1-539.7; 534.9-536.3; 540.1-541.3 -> -0.08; 26.6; 21.8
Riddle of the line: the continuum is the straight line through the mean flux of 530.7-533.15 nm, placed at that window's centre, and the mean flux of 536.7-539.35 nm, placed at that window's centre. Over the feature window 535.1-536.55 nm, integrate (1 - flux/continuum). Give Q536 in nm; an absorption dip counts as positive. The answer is -0.134 nm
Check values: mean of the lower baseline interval 24.1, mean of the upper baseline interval 24.8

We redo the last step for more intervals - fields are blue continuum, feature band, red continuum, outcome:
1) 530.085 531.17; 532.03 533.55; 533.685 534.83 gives 0.185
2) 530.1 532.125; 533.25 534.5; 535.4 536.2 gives 0.157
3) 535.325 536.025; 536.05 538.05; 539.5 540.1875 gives 0.106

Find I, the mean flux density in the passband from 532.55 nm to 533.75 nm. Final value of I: 21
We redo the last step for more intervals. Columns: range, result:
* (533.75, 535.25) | 23.8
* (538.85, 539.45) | 25.3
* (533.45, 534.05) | 24.7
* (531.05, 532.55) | 25.7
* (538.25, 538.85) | 26.2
